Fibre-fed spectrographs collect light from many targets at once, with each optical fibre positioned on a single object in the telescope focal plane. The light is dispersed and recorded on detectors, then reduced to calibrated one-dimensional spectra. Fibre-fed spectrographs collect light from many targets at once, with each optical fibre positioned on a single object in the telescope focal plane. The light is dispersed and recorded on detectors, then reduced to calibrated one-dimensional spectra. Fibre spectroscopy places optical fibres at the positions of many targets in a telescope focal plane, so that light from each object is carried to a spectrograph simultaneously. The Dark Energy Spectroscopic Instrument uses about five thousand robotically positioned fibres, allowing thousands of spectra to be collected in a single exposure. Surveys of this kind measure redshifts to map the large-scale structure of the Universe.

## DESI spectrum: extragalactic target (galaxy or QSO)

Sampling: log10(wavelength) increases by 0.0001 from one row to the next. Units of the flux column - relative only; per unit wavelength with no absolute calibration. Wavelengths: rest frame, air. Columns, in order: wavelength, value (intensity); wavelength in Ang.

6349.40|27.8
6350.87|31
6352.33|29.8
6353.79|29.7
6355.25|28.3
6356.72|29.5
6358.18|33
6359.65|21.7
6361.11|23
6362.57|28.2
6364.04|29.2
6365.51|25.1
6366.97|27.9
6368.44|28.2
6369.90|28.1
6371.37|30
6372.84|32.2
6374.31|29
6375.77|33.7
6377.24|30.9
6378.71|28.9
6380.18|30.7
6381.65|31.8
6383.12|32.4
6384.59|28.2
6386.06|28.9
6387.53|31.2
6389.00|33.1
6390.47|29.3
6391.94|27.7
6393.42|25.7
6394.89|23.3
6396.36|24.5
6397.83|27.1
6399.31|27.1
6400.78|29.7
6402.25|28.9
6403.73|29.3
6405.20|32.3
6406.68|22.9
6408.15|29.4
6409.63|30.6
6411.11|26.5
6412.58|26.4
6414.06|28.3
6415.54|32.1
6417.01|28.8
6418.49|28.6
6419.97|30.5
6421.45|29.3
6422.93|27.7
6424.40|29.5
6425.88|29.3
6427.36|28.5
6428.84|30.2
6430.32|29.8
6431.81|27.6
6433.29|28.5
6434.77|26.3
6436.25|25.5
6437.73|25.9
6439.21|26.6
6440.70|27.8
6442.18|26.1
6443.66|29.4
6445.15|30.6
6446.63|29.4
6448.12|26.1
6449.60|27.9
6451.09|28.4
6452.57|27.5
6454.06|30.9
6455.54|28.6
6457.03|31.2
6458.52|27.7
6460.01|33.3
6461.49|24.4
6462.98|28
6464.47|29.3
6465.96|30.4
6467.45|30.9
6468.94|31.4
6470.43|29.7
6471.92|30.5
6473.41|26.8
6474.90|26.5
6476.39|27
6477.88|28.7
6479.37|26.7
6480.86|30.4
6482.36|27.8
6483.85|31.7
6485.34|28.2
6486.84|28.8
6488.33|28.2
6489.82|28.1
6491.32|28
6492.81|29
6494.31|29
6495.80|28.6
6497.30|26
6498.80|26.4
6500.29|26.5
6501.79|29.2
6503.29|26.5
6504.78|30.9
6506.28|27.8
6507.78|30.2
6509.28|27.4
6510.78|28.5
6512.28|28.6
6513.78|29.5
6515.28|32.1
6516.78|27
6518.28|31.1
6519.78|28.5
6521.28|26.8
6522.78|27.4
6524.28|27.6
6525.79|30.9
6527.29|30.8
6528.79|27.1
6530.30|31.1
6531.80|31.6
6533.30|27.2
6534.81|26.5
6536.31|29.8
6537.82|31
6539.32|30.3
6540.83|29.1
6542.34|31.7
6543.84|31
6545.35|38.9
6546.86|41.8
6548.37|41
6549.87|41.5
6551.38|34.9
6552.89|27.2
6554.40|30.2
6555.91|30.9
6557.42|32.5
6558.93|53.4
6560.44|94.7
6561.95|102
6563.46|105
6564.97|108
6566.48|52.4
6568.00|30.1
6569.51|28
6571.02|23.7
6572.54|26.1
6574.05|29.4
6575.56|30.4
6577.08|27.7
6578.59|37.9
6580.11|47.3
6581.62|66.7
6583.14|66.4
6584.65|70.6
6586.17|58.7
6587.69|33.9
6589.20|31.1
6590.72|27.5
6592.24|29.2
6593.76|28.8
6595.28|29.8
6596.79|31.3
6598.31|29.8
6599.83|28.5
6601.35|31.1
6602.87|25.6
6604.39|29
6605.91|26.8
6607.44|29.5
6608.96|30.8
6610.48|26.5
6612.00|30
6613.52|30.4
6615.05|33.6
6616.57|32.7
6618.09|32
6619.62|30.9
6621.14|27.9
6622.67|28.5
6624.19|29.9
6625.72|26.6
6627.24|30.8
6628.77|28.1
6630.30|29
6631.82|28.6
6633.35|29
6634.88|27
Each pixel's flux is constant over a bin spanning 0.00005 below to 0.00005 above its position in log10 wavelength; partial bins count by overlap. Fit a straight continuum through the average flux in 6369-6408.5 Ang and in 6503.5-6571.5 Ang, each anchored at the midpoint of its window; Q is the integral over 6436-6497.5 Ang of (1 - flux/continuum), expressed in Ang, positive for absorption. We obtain 9.4 Ang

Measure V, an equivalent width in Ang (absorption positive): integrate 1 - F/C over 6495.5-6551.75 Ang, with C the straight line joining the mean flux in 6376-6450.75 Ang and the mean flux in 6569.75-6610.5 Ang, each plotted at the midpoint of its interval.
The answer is 4.4 Ang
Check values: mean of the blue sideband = 28.6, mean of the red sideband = 35.4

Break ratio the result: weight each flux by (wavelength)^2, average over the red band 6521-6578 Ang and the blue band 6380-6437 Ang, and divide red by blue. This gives 1.4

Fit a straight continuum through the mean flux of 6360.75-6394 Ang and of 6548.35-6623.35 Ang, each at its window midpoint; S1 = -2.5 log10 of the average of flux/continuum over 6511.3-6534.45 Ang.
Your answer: 0.26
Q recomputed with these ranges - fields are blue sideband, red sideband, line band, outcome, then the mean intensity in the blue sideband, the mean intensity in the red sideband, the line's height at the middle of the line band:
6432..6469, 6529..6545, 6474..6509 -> 1.1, 28.4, 30.1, 29.2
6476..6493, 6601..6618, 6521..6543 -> -0.2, 28.6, 29.7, 29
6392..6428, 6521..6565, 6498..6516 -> 4.2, 28.2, 40.8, 37.4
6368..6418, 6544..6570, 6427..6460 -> 7.2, 29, 52.3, 36.2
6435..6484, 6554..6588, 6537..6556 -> 5.3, 28.5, 52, 46.8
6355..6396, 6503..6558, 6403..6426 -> 0.4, 28.9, 30.8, 29.3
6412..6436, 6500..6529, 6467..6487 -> -0.1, 28.8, 28.8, 28.8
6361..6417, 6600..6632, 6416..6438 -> 0.3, 28.8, 29.4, 28.9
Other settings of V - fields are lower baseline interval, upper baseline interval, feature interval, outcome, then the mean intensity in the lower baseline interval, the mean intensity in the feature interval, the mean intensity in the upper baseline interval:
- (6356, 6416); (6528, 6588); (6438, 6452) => 2.41 Ang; 28.7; 28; 43.5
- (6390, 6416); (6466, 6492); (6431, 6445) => 0.51 Ang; 27.8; 27.2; 28.8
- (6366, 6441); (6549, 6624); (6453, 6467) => 1.28 Ang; 28.8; 29.3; 40.1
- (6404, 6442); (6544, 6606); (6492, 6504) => 2.66 Ang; 28.3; 27.7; 43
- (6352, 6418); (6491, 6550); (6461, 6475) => 0.25 Ang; 28.7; 29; 30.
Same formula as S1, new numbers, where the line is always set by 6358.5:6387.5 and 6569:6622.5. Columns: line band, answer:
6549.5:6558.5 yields 0.00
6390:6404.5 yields 0.09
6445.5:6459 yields 0.08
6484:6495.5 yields 0.11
